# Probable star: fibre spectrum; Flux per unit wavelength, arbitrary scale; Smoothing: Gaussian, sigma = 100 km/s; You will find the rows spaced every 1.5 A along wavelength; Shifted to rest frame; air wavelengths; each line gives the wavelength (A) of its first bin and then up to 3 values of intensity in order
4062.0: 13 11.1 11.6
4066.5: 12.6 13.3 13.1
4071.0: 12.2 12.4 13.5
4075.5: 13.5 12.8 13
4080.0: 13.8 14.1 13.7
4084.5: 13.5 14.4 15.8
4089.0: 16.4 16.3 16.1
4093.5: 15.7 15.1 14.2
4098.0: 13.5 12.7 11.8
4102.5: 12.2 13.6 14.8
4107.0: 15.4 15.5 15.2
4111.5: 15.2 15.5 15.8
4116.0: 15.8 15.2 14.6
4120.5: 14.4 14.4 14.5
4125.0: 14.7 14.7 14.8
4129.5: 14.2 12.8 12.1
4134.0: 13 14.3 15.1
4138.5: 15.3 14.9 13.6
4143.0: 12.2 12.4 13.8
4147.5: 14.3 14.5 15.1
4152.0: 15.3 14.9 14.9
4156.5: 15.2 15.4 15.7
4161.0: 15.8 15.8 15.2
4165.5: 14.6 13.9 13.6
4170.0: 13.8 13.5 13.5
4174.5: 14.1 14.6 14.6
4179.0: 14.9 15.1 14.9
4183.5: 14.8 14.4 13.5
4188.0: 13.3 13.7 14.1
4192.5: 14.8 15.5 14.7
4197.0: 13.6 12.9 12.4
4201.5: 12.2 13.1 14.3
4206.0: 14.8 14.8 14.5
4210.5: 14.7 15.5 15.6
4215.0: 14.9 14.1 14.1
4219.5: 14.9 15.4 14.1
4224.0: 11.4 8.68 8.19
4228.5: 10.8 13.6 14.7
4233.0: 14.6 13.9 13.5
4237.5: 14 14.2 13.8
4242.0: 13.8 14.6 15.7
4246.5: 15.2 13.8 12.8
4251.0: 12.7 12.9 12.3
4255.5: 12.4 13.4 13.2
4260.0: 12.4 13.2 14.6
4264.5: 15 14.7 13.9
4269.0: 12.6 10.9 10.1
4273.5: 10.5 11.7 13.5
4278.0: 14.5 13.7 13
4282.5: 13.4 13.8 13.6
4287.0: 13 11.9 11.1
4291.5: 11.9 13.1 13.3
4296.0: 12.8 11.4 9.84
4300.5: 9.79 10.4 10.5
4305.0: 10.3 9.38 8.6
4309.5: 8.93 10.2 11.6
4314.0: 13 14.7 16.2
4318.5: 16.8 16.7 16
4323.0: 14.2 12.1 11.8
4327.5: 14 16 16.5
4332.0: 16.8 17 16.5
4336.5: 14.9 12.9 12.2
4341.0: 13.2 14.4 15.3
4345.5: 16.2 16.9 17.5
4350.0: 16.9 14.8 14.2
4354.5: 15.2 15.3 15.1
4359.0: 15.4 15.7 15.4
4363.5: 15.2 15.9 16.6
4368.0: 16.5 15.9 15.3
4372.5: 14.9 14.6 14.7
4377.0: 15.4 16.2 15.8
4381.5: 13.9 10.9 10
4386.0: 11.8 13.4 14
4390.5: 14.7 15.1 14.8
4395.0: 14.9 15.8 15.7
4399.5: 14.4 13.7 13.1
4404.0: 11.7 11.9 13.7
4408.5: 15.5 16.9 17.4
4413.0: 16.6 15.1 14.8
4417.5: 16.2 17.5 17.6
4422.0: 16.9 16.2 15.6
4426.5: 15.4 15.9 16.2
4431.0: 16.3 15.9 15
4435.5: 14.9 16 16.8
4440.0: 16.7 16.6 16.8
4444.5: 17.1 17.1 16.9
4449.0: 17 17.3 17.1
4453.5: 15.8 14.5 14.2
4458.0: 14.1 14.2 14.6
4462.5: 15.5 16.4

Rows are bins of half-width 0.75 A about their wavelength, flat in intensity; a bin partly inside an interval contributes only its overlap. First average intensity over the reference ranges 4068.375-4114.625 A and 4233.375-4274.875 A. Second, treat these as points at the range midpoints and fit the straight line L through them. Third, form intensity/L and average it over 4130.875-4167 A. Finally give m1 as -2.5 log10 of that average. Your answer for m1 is -0.04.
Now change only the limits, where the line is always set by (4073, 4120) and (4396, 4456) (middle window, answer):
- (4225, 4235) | 0.23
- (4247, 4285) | 0.16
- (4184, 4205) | 0.08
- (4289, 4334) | 0.20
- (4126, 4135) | 0.08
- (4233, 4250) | 0.07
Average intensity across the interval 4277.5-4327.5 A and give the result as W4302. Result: 12.5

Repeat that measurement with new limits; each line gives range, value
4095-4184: 14.4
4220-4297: 13.1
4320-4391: 14.9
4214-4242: 13.3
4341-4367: 15.6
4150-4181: 14.7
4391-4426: 15.3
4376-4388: 13.5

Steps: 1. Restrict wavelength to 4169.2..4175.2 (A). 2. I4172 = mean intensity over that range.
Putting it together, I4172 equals 13.7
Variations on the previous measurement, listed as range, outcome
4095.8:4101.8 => 13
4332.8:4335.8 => 16.7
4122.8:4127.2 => 14.6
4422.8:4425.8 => 15.9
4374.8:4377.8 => 15.1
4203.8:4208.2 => 14.6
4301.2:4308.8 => 9.83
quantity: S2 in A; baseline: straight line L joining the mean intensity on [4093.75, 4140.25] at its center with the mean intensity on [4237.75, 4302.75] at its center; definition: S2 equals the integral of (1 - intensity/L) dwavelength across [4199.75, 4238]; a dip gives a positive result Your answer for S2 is -0.5 A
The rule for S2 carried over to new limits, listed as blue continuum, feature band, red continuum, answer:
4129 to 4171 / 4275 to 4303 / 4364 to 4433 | 4.4 A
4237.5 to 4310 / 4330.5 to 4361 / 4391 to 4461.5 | -2.9 A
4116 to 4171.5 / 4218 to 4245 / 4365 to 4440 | 2.5 A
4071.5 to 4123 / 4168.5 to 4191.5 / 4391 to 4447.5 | 0.9 A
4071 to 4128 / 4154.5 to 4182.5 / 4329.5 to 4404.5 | -0.3 A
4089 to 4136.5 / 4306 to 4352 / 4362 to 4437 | 1.9 A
